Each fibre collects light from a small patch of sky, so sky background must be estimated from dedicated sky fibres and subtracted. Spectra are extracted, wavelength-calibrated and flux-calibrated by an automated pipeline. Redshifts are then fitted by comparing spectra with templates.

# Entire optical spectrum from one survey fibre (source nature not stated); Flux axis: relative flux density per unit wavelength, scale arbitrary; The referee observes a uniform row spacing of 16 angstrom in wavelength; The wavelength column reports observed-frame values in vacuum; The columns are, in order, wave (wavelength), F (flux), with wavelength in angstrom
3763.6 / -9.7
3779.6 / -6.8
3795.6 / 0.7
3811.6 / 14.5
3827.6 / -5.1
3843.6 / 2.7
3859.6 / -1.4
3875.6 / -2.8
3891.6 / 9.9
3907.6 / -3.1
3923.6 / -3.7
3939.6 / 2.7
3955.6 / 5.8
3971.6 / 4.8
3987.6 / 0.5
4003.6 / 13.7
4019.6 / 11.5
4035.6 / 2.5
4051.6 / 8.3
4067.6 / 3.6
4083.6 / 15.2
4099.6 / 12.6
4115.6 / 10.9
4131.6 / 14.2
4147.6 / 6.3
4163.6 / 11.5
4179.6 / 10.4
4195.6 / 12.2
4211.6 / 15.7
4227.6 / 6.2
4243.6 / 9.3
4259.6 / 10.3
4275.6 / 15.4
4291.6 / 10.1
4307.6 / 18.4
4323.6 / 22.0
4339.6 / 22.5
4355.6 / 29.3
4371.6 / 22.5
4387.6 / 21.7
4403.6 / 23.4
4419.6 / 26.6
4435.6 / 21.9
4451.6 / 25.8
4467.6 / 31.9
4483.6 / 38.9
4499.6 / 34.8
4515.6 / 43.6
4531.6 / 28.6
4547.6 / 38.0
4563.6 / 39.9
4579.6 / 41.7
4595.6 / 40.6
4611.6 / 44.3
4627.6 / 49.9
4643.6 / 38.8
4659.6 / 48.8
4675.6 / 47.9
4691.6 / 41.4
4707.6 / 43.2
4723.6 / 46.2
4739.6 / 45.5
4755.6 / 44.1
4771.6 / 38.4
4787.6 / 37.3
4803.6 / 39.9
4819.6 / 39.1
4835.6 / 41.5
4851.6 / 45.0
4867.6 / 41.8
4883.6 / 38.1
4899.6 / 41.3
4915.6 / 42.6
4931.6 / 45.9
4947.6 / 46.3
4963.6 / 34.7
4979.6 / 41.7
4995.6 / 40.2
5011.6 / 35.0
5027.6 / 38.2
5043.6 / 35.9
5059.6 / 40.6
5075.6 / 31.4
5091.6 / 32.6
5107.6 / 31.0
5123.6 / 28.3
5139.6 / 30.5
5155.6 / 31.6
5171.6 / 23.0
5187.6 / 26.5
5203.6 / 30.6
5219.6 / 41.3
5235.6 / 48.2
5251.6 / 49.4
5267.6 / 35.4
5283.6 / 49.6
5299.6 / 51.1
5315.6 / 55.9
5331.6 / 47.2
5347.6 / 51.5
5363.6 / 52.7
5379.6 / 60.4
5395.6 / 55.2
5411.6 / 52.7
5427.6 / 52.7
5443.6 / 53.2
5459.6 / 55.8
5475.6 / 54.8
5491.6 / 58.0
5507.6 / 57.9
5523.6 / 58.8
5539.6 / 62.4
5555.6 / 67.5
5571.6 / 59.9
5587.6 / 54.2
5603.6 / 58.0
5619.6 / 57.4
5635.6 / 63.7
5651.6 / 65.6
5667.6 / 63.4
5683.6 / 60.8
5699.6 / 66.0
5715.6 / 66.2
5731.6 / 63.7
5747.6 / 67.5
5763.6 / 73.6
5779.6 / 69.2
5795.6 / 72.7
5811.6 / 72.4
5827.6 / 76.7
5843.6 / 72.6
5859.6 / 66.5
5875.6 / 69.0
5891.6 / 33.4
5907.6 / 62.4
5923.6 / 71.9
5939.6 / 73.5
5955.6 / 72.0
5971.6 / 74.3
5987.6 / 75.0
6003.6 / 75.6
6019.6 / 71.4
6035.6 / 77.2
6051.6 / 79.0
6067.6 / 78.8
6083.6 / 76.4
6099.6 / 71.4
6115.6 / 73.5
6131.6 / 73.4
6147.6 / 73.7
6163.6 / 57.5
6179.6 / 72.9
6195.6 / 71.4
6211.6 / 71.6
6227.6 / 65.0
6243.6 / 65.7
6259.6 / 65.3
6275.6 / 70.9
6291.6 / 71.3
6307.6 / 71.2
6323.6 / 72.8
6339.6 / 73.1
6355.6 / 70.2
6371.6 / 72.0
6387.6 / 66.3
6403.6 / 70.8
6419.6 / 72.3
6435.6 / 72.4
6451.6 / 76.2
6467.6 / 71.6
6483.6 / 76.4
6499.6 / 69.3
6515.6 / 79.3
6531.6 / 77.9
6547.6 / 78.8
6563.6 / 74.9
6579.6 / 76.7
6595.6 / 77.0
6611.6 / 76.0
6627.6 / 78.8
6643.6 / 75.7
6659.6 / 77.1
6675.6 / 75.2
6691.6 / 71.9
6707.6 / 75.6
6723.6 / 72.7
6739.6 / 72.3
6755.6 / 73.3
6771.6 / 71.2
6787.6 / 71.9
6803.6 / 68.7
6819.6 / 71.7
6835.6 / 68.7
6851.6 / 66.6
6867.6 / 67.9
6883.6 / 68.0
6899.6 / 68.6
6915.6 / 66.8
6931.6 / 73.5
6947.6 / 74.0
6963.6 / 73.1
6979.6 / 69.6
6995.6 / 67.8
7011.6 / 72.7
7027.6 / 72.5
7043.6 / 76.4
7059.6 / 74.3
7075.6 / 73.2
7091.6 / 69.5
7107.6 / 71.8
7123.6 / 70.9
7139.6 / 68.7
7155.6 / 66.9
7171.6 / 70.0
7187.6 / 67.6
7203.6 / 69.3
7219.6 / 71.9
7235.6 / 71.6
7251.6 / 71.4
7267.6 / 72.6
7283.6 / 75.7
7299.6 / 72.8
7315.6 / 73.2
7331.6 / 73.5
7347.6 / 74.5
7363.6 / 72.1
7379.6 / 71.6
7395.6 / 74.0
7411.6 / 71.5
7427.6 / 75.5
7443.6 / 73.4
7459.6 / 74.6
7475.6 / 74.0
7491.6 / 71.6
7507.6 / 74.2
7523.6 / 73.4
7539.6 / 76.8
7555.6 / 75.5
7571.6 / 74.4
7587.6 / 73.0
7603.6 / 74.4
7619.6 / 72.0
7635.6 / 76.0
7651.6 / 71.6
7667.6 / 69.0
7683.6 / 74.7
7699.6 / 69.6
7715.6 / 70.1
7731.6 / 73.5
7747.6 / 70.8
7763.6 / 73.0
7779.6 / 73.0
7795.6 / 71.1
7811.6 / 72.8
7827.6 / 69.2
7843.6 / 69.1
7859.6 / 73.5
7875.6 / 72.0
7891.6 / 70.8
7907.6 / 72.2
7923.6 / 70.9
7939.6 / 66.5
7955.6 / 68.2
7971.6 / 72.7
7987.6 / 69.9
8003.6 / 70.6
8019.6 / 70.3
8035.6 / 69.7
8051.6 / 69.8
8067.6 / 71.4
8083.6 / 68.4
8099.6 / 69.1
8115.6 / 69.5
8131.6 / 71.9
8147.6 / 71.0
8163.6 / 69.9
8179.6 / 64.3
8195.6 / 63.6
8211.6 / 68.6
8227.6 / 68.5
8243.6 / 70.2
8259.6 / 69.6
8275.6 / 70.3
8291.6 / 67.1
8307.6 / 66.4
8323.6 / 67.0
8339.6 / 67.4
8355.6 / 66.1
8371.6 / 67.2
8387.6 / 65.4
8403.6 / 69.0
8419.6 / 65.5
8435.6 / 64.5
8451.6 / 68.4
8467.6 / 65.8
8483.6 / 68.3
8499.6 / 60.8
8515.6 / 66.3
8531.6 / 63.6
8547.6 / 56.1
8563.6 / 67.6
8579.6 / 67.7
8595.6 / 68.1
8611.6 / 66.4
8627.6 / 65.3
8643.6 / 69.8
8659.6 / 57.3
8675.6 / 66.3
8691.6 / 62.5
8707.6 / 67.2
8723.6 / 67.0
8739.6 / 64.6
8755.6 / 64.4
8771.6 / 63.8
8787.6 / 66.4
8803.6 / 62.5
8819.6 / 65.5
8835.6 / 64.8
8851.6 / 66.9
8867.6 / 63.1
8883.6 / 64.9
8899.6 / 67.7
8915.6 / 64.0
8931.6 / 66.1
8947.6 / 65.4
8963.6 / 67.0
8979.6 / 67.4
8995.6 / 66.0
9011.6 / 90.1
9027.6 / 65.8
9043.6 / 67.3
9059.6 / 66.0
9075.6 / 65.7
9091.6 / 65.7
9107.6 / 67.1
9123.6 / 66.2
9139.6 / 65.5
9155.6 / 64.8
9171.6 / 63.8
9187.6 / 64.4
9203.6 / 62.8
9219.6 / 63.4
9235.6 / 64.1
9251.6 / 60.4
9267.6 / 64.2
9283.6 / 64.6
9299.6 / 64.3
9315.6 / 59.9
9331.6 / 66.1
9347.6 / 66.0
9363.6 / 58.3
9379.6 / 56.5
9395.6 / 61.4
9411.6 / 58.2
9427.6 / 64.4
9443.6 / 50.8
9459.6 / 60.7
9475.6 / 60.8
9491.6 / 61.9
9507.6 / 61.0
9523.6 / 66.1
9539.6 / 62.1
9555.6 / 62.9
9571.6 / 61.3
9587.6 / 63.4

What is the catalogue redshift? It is 0.00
